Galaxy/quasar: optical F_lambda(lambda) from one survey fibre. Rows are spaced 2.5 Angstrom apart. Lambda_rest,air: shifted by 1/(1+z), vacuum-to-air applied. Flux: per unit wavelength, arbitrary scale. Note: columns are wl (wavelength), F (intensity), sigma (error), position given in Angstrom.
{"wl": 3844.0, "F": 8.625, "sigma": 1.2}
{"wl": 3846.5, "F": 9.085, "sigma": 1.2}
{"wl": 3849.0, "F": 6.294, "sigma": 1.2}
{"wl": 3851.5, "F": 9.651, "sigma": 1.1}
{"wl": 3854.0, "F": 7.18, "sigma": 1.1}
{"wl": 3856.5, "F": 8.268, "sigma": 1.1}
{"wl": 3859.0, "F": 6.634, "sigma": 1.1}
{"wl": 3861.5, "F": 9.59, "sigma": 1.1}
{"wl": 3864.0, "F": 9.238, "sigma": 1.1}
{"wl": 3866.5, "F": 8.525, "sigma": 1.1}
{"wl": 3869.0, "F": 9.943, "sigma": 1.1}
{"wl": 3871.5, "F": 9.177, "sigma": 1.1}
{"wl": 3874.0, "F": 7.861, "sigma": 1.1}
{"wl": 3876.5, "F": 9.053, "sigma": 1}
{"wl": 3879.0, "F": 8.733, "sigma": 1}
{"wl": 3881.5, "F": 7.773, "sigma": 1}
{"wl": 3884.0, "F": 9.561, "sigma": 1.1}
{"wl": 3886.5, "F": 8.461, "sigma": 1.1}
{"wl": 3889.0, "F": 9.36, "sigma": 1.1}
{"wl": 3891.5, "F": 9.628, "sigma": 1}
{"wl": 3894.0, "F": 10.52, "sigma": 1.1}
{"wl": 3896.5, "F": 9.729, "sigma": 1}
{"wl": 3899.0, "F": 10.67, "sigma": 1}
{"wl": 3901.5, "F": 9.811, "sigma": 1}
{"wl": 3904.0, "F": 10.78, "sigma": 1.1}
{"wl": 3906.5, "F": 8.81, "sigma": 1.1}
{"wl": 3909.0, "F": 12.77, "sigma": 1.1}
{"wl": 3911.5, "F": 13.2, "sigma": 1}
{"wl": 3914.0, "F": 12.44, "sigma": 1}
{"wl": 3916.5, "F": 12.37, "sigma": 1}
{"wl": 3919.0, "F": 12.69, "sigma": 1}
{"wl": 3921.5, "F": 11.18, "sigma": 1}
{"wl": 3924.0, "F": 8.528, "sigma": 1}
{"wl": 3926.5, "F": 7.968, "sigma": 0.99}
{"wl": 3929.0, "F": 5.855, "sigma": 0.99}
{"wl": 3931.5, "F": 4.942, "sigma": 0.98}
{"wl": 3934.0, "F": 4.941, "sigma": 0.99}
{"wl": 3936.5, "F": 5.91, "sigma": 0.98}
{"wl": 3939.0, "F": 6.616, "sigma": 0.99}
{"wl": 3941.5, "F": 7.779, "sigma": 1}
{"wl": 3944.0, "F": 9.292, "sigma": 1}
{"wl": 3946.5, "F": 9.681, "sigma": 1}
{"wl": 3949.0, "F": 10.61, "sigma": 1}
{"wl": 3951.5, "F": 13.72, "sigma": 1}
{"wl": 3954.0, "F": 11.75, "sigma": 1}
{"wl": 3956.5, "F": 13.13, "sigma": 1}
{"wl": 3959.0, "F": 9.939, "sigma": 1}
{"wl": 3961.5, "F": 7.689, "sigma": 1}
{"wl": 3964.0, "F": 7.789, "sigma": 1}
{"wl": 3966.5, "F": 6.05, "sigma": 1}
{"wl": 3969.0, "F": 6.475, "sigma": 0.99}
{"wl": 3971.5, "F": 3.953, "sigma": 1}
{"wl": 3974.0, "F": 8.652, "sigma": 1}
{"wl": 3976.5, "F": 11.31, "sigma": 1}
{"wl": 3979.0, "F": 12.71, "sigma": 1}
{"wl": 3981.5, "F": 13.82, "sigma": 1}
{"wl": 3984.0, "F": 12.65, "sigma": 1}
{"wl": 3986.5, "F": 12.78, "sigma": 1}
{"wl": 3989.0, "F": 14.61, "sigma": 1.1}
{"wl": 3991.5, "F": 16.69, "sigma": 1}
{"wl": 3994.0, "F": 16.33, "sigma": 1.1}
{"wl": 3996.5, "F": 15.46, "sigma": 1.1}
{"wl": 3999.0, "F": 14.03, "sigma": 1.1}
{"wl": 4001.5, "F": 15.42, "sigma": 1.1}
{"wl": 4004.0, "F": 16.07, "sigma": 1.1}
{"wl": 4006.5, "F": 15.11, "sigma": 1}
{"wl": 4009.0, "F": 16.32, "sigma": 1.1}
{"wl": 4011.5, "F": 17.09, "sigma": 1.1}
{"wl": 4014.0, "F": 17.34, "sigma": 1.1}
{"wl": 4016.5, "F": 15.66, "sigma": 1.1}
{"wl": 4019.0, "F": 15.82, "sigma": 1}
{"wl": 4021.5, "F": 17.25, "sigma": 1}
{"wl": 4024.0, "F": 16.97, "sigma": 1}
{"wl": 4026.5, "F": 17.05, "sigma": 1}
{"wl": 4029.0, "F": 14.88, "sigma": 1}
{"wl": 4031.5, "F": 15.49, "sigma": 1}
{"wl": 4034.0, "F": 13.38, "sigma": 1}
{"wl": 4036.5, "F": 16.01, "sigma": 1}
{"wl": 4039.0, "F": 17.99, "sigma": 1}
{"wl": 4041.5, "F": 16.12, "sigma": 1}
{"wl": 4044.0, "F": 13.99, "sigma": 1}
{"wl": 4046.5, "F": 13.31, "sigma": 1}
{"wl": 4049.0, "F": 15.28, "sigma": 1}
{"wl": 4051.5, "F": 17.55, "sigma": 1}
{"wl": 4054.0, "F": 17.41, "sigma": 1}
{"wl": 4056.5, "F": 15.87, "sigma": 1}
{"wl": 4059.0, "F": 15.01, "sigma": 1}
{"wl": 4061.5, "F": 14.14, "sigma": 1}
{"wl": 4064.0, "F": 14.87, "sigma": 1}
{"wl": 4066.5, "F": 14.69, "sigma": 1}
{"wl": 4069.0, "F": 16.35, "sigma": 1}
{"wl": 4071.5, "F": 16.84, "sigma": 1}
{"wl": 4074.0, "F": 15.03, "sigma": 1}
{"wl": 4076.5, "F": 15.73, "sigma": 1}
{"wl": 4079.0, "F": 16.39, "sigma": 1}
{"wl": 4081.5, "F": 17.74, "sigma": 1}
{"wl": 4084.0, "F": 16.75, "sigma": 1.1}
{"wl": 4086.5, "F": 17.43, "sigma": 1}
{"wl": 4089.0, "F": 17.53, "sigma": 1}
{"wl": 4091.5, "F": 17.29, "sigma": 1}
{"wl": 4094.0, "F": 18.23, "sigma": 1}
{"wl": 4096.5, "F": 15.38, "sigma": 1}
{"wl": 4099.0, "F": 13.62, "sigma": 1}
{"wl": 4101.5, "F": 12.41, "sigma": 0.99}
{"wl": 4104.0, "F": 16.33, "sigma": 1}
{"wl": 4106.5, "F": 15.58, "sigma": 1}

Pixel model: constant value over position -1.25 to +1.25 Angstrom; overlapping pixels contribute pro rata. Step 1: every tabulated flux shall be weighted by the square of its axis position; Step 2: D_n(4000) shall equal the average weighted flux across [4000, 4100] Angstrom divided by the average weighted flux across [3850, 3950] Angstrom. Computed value 1.89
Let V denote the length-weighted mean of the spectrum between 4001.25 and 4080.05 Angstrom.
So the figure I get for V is 15.8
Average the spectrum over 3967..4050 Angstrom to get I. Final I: 14.3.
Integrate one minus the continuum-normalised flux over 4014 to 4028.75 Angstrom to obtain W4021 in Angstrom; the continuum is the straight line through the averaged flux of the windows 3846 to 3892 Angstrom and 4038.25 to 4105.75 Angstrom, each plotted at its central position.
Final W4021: -2.6 Angstrom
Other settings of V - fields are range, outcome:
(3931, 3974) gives 8.32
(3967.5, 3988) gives 10.3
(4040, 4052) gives 15.2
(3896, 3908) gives 10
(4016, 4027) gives 16.6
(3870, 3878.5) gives 8.74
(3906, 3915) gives 12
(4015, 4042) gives 16.1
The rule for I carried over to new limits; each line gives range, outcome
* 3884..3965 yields 9.65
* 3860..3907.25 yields 9.32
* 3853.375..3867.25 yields 8.28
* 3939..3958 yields 10.6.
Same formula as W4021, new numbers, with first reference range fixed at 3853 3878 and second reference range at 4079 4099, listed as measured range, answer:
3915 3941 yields 6.44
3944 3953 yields 0.47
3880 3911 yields -0.61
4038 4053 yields -0.40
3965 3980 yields 5.35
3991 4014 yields -3.70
